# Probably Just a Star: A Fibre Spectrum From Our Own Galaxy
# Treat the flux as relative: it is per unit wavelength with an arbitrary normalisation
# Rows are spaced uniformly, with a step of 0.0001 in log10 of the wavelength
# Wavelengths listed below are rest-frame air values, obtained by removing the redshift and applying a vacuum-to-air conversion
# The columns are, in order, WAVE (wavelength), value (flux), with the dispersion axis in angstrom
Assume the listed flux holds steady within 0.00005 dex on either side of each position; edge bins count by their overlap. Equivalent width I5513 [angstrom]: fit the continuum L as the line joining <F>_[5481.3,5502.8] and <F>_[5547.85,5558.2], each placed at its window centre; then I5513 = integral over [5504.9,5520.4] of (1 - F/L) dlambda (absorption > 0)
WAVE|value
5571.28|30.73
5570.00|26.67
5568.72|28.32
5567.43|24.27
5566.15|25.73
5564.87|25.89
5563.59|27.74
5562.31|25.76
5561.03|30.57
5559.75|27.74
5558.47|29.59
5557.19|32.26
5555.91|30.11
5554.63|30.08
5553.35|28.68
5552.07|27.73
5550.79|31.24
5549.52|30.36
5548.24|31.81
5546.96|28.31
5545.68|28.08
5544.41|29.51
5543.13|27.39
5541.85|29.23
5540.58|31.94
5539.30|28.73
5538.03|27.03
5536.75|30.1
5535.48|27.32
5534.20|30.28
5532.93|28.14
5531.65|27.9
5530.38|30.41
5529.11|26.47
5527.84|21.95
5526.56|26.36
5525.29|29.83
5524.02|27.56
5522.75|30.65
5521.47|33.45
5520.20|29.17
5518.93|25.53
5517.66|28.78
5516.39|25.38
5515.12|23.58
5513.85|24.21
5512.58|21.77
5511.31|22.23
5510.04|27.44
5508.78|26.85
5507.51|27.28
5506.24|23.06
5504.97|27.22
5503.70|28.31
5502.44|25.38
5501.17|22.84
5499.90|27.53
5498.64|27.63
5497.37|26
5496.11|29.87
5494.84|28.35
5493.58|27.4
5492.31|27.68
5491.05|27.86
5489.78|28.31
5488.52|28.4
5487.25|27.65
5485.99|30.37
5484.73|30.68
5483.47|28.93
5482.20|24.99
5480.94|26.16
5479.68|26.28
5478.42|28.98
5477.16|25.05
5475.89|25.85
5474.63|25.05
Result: 1.7 angstrom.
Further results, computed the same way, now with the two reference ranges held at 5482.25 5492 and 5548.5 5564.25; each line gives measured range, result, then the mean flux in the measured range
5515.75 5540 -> 0.7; 28.2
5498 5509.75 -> 1.0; 26.3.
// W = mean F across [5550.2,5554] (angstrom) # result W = 29.2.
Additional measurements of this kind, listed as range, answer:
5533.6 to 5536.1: 28.7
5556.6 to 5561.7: 30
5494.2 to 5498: 28.1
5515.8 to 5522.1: 28.5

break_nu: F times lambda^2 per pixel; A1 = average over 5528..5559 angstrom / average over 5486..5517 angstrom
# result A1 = 1.12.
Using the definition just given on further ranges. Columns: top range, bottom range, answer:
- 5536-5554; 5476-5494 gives 1.08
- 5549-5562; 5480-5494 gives 1.09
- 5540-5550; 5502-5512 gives 1.15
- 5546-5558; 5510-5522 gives 1.17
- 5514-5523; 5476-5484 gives 1.06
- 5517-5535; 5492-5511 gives 1.07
